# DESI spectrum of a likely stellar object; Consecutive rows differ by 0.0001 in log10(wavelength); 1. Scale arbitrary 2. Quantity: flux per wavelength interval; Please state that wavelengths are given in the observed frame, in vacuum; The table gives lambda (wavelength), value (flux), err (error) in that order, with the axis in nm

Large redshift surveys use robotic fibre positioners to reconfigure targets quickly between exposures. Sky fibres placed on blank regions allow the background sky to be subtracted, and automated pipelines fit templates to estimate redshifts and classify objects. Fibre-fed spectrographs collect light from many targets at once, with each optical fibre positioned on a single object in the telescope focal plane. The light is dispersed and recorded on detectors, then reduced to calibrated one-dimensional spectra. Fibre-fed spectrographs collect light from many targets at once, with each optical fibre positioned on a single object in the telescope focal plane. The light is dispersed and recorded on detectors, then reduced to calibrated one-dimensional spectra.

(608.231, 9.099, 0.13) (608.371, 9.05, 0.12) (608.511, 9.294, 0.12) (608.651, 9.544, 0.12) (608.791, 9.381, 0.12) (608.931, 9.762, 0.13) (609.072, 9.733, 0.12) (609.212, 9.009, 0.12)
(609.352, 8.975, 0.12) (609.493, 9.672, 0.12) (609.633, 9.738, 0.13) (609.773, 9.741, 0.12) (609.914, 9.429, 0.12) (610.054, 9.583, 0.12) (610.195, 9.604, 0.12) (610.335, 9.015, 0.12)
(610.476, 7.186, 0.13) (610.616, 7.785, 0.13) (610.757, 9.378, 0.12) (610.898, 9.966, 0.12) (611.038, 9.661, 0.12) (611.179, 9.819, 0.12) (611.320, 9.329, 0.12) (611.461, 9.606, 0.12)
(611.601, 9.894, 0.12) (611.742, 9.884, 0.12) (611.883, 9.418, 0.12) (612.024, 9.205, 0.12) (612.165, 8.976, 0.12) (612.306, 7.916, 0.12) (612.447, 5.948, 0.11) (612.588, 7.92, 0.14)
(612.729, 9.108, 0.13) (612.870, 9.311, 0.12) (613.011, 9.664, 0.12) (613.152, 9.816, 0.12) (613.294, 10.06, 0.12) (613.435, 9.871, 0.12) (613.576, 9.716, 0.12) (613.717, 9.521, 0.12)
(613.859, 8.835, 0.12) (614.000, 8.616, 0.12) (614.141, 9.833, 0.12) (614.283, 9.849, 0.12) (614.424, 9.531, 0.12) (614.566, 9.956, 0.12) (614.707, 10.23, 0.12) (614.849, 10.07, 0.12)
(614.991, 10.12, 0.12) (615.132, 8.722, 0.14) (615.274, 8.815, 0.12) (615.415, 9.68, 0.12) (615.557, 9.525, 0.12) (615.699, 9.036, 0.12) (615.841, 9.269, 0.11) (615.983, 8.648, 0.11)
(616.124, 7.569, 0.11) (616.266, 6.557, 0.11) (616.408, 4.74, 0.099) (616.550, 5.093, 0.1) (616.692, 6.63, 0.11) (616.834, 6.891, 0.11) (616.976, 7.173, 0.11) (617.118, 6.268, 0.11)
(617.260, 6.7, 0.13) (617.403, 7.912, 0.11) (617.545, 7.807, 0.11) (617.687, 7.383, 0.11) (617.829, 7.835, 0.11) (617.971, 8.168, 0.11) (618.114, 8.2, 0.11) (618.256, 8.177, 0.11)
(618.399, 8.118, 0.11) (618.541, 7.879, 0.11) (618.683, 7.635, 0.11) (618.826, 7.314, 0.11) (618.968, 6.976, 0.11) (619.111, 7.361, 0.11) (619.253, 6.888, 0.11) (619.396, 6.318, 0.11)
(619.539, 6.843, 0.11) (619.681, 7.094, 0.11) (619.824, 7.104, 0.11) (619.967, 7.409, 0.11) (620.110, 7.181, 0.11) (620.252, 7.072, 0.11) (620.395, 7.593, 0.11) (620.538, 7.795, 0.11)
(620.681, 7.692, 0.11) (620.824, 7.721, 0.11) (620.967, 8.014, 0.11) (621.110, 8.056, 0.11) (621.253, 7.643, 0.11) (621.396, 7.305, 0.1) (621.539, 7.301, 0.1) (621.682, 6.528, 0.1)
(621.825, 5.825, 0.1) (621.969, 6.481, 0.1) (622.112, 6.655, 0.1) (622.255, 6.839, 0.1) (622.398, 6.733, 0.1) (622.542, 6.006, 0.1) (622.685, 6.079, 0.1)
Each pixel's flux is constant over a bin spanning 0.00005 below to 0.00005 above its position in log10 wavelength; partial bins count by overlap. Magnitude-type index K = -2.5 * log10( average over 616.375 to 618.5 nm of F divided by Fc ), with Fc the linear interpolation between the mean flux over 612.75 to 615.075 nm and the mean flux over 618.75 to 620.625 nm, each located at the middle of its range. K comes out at 0.13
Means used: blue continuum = 9.67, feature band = 7.19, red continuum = 7.15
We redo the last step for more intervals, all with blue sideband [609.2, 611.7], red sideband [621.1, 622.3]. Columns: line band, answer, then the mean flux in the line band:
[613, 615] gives -0.14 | 9.7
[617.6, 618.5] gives -0.04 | 7.98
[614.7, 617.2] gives 0.02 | 7.99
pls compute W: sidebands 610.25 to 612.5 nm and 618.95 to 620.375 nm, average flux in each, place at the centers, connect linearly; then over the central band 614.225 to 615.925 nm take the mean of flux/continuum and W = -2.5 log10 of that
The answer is -0.18 mag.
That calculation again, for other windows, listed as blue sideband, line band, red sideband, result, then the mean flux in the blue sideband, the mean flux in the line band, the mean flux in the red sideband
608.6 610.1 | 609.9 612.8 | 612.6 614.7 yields 0.06 mag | 9.5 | 8.97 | 9.53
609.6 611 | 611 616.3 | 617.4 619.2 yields -0.08 mag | 9.14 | 9.21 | 7.74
